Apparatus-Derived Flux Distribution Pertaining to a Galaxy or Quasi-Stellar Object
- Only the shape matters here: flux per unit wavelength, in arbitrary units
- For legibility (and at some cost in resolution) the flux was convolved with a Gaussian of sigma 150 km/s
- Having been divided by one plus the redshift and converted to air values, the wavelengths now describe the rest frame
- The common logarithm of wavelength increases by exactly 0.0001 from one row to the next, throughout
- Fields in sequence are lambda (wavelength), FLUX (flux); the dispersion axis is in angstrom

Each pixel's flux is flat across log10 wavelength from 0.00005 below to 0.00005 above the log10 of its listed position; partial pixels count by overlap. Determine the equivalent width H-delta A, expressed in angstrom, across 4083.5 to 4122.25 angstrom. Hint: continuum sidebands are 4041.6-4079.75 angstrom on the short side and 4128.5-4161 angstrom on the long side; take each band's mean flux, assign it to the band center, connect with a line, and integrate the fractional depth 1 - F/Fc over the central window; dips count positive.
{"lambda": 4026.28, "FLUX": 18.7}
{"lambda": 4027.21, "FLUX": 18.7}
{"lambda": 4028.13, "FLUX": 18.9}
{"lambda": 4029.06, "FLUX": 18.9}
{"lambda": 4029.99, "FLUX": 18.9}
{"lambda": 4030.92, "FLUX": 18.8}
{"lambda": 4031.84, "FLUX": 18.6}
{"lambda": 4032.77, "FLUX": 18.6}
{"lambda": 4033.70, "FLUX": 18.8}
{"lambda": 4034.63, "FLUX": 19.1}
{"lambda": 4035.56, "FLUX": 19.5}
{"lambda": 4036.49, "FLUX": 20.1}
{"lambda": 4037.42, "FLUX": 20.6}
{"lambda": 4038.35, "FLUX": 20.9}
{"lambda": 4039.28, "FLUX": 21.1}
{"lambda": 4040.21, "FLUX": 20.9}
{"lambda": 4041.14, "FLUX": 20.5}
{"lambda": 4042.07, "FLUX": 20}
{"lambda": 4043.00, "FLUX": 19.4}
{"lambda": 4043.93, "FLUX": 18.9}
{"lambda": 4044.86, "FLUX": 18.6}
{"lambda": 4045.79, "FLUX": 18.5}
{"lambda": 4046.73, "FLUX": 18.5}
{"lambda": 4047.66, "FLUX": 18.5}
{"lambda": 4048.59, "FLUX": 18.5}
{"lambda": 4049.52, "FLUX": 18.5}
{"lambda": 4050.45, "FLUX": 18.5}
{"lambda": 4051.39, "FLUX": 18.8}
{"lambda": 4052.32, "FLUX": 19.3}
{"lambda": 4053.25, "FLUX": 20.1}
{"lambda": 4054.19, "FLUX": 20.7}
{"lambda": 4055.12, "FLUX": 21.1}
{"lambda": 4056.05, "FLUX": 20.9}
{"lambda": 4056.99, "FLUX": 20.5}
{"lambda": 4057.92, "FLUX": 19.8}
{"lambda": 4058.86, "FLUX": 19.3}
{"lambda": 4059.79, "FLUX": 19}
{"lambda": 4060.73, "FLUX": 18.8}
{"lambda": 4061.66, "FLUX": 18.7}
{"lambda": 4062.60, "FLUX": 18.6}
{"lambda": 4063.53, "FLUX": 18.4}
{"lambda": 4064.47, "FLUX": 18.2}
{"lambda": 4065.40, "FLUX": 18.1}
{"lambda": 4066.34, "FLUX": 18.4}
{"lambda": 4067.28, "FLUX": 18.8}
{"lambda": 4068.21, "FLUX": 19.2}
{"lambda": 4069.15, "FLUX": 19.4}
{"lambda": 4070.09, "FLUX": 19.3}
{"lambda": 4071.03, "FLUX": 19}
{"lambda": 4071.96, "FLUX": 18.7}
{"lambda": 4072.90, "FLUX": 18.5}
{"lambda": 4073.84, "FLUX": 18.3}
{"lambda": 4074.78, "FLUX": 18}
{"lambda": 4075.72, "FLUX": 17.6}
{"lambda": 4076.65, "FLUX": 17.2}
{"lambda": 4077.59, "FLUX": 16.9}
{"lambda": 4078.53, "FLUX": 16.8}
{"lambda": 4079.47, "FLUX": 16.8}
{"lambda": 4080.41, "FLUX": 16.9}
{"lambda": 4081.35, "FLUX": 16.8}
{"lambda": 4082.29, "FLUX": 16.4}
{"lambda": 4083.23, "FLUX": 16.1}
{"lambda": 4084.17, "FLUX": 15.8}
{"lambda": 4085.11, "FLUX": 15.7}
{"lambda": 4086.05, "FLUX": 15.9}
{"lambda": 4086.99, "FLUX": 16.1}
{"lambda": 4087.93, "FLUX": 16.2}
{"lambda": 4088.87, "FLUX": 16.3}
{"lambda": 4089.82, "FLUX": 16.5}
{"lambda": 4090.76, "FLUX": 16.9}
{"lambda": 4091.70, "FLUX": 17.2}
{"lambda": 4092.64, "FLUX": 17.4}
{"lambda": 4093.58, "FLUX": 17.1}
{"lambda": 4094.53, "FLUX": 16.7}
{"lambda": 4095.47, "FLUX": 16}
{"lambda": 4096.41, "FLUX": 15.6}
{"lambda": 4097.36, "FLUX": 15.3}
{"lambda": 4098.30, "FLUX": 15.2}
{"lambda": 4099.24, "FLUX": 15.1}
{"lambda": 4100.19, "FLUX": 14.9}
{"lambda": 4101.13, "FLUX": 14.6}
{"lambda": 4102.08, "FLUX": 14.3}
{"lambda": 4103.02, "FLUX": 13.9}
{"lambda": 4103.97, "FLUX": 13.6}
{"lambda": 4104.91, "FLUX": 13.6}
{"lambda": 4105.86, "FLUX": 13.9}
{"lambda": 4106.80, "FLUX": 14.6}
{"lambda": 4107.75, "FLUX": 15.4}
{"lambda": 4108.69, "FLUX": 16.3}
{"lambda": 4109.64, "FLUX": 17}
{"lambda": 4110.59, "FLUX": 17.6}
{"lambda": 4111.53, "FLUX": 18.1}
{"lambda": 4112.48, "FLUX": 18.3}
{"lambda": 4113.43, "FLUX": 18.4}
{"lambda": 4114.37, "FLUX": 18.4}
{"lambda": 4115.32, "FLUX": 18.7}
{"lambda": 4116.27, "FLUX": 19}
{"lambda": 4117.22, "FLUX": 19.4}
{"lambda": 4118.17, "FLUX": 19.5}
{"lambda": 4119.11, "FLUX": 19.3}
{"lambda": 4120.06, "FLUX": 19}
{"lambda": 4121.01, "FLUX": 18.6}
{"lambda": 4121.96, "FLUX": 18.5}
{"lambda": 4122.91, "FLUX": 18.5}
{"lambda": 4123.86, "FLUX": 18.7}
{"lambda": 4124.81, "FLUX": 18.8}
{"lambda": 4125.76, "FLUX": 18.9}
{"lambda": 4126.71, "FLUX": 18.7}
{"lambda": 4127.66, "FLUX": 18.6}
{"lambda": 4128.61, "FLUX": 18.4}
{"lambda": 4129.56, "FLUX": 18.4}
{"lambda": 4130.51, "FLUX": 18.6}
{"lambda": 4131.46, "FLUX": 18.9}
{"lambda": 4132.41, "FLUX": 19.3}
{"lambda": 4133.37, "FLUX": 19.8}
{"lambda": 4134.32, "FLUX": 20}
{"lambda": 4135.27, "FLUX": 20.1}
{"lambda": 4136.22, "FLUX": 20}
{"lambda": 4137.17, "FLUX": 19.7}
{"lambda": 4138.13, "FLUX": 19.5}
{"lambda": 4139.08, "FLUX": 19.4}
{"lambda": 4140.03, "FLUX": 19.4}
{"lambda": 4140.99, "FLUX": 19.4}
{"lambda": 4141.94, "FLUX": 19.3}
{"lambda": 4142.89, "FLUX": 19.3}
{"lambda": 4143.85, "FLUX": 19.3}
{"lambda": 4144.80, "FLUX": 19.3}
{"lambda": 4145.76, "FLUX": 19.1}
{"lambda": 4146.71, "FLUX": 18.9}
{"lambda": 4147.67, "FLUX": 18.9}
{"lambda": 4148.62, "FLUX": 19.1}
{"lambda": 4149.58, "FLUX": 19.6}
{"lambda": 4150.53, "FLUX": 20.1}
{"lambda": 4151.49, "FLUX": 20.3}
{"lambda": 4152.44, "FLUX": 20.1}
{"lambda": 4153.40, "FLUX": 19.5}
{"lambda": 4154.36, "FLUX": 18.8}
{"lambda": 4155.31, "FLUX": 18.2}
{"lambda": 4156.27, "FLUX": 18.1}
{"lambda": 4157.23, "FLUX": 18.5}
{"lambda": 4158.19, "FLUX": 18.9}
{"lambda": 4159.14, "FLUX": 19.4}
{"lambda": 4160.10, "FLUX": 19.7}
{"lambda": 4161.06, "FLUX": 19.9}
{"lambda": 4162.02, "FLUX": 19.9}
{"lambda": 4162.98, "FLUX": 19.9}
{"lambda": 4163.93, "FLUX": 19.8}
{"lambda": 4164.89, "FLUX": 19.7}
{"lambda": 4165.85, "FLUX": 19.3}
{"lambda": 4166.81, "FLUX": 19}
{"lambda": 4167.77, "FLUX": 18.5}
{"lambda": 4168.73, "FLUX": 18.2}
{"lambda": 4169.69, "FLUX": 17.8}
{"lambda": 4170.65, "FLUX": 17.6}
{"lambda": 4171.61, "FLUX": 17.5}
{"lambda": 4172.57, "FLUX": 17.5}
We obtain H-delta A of 5.1 angstrom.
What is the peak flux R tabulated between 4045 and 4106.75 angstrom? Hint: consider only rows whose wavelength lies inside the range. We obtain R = 21.1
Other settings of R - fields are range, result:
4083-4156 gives 20.3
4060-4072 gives 19.4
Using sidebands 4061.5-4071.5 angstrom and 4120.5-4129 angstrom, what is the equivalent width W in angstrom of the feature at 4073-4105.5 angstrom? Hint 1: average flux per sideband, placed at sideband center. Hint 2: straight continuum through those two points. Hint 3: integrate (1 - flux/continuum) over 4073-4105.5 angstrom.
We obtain 4.5 angstrom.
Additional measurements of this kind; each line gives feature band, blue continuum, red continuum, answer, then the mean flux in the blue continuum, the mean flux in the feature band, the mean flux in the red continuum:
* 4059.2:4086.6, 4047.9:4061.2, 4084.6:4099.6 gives 0.2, 19.5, 17.8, 16.2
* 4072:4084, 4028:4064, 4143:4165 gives 1.3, 19.4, 17.2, 19.3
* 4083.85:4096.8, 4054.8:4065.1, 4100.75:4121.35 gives 1.1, 19.4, 16.4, 16.9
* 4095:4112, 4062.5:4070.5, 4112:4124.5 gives 3.2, 18.7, 15.3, 18.8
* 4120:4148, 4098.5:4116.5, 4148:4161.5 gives -2.0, 16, 19.1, 19.3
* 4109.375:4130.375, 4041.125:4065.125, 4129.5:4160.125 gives 0.7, 19.2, 18.6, 19.3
